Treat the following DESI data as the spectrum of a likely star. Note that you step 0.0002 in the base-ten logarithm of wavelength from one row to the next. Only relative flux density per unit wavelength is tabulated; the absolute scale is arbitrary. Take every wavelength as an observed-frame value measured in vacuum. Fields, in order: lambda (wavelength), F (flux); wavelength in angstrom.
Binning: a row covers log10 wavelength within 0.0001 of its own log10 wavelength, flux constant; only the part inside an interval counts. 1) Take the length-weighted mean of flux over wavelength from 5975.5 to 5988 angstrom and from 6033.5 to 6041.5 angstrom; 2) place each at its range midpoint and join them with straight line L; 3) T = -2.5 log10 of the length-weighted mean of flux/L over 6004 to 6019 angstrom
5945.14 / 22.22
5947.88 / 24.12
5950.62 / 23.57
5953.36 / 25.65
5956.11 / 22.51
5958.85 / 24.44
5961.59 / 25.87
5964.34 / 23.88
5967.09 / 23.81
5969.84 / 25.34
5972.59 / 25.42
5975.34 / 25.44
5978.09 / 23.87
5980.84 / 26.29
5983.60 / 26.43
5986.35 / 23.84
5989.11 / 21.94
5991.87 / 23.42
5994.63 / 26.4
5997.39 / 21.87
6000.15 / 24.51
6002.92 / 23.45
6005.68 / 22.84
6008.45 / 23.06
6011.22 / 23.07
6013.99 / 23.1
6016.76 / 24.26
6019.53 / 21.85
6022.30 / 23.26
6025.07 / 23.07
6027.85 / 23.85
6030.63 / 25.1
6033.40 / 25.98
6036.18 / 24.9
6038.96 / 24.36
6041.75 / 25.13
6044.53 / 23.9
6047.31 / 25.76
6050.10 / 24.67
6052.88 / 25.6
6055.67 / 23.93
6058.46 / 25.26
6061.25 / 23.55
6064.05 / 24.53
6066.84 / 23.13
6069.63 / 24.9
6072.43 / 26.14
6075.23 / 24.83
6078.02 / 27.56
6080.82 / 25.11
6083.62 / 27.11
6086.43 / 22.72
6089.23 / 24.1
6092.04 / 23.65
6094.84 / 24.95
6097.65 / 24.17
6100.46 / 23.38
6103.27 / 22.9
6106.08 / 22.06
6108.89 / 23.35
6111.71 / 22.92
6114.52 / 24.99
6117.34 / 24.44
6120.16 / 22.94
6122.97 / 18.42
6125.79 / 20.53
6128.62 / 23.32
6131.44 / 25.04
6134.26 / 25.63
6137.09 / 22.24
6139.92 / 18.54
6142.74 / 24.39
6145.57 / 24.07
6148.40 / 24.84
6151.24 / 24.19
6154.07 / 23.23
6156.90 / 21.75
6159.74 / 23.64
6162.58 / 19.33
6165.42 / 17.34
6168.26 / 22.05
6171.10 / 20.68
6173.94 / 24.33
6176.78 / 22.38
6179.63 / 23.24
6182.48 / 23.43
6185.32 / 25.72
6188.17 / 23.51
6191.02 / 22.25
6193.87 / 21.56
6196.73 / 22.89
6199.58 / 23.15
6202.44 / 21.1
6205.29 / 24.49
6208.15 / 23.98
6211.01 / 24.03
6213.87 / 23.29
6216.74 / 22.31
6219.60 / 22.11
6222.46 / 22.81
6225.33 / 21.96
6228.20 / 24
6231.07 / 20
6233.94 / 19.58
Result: 0.081 mag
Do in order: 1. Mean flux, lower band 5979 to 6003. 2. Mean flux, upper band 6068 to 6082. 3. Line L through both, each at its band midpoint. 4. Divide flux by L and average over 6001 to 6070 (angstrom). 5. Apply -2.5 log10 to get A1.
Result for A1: 0.04 mag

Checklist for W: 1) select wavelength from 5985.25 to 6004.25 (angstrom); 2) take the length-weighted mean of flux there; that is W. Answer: 23.6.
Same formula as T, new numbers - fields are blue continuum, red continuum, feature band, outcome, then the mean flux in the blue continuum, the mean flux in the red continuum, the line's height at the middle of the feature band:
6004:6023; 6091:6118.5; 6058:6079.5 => -0.07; 23.1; 23.7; 23.4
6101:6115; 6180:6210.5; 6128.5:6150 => -0.02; 23.1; 23.2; 23.2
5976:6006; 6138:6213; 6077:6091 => -0.08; 24.2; 22.7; 23.4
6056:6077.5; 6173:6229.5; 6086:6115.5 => 0.03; 24.7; 23.1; 24.3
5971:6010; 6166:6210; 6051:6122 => -0.03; 24.2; 22.9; 23.6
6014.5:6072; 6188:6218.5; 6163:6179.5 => 0.09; 24.4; 22.9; 23.2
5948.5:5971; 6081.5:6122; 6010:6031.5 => 0.03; 24.4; 23.8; 24.1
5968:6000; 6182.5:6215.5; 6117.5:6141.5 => 0.07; 24.6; 23.3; 23.7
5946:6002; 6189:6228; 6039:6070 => -0.03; 24.4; 22.8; 23.9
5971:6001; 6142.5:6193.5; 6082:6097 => -0.04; 24.5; 22.7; 23.5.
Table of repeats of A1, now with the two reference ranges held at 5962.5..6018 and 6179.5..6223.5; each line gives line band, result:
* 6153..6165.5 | 0.094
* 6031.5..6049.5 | -0.049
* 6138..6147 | 0.050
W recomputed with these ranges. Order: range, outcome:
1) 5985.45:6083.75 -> 24.3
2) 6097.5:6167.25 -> 22.7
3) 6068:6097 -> 25.1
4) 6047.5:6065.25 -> 24.7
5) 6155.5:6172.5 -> 20.8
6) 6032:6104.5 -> 24.7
